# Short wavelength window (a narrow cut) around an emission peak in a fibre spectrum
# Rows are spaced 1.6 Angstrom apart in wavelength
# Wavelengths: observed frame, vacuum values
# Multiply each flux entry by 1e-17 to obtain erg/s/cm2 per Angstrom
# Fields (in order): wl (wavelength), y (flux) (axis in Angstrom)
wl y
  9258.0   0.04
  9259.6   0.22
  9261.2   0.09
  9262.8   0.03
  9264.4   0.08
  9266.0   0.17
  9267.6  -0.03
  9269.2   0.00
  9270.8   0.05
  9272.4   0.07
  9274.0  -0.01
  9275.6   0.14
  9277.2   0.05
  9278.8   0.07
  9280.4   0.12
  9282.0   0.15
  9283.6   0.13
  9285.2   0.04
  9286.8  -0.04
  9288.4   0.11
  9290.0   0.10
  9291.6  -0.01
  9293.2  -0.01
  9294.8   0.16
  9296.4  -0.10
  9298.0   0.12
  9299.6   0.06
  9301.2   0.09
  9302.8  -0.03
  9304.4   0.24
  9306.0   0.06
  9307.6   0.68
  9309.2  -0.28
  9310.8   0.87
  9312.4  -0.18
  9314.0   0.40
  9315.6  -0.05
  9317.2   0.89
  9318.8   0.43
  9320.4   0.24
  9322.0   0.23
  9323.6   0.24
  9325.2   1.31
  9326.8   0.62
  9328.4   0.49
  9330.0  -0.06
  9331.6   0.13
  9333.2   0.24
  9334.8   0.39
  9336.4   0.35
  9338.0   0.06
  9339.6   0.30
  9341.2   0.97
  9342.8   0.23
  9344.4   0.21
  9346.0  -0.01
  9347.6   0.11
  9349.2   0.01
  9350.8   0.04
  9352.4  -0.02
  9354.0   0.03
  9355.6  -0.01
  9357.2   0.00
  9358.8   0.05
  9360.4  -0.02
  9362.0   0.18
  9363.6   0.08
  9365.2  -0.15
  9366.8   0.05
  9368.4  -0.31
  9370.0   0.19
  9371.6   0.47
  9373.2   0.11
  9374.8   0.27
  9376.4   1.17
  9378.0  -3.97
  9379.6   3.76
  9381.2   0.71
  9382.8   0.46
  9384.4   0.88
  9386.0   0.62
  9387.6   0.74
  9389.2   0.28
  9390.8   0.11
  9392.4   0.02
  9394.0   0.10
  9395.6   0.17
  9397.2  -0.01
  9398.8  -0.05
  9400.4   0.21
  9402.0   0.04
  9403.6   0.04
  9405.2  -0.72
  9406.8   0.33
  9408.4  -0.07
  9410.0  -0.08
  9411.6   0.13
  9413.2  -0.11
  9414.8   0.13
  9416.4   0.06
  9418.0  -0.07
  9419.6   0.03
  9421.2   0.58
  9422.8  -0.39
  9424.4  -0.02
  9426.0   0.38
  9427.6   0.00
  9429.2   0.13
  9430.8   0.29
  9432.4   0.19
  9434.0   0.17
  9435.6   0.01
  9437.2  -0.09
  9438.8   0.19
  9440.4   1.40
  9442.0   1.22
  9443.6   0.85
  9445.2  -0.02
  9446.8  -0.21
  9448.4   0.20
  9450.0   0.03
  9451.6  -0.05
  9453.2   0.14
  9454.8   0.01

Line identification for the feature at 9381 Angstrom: [O II] 3727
